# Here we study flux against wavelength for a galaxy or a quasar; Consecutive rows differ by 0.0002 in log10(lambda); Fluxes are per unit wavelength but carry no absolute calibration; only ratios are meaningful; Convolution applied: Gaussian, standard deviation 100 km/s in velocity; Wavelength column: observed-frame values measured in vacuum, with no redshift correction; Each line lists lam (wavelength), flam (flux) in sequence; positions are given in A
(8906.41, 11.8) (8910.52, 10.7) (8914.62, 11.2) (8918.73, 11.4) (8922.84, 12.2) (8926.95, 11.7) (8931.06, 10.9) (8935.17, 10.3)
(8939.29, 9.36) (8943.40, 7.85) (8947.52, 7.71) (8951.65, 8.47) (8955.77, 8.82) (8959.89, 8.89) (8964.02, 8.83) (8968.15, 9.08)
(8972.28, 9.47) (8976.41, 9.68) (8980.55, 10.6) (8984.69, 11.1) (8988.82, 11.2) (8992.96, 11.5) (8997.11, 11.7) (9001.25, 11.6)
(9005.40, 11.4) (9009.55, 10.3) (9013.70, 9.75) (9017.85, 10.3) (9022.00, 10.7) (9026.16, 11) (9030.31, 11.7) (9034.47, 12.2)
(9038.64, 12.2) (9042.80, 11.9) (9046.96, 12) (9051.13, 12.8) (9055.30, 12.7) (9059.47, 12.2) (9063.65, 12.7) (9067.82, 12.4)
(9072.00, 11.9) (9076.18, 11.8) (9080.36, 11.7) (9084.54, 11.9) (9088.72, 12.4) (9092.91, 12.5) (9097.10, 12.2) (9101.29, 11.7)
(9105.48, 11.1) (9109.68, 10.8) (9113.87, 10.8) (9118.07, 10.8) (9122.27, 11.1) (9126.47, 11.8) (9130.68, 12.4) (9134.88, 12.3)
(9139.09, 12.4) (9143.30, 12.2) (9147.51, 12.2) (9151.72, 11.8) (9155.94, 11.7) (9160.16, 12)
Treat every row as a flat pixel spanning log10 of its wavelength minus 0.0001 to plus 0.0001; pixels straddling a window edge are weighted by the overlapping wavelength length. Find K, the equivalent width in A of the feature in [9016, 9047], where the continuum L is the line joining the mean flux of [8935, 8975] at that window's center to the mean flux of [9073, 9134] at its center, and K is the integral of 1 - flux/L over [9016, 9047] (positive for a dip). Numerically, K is -3.56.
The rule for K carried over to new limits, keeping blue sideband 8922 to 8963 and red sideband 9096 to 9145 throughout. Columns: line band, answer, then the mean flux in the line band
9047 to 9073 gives -3.7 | 12.4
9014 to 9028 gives -0.1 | 10.5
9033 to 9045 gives -1.6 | 12.1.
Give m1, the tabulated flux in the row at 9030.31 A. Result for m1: 11.7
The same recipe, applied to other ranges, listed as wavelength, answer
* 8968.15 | 9.08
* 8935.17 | 10.3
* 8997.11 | 11.7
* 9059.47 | 12.2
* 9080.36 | 11.7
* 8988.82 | 11.2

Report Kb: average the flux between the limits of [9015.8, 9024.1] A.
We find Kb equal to 10.5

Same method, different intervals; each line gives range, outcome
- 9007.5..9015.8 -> 10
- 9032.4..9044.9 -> 12.1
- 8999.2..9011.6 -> 11.1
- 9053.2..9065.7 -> 12.5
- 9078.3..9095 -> 12.1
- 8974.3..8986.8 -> 10.5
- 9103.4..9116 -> 10.9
